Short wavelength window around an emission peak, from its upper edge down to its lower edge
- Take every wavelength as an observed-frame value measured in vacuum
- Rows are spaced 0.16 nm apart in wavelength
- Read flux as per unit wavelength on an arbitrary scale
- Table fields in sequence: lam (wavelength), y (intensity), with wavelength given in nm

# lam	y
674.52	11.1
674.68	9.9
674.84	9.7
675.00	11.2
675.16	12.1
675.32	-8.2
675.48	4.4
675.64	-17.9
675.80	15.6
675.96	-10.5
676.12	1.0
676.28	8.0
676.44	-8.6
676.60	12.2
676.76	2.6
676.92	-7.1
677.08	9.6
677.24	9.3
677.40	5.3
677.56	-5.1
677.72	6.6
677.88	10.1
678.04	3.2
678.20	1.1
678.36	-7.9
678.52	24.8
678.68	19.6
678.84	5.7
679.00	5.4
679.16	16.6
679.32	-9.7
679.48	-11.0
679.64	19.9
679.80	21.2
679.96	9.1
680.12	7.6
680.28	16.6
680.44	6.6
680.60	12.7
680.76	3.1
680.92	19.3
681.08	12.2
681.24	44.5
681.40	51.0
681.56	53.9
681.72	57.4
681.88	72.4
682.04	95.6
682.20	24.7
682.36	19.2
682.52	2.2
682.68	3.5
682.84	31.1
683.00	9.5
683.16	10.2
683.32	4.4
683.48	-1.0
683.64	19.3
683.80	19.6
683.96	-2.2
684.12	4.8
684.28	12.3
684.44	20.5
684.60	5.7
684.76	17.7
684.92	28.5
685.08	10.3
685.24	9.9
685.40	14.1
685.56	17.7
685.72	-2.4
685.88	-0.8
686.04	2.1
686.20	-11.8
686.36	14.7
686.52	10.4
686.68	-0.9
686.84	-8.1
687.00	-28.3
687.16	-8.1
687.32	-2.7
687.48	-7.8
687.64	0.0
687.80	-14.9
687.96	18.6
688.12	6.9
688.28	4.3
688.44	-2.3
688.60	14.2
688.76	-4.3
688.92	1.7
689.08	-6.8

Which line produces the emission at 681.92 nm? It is [O II]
